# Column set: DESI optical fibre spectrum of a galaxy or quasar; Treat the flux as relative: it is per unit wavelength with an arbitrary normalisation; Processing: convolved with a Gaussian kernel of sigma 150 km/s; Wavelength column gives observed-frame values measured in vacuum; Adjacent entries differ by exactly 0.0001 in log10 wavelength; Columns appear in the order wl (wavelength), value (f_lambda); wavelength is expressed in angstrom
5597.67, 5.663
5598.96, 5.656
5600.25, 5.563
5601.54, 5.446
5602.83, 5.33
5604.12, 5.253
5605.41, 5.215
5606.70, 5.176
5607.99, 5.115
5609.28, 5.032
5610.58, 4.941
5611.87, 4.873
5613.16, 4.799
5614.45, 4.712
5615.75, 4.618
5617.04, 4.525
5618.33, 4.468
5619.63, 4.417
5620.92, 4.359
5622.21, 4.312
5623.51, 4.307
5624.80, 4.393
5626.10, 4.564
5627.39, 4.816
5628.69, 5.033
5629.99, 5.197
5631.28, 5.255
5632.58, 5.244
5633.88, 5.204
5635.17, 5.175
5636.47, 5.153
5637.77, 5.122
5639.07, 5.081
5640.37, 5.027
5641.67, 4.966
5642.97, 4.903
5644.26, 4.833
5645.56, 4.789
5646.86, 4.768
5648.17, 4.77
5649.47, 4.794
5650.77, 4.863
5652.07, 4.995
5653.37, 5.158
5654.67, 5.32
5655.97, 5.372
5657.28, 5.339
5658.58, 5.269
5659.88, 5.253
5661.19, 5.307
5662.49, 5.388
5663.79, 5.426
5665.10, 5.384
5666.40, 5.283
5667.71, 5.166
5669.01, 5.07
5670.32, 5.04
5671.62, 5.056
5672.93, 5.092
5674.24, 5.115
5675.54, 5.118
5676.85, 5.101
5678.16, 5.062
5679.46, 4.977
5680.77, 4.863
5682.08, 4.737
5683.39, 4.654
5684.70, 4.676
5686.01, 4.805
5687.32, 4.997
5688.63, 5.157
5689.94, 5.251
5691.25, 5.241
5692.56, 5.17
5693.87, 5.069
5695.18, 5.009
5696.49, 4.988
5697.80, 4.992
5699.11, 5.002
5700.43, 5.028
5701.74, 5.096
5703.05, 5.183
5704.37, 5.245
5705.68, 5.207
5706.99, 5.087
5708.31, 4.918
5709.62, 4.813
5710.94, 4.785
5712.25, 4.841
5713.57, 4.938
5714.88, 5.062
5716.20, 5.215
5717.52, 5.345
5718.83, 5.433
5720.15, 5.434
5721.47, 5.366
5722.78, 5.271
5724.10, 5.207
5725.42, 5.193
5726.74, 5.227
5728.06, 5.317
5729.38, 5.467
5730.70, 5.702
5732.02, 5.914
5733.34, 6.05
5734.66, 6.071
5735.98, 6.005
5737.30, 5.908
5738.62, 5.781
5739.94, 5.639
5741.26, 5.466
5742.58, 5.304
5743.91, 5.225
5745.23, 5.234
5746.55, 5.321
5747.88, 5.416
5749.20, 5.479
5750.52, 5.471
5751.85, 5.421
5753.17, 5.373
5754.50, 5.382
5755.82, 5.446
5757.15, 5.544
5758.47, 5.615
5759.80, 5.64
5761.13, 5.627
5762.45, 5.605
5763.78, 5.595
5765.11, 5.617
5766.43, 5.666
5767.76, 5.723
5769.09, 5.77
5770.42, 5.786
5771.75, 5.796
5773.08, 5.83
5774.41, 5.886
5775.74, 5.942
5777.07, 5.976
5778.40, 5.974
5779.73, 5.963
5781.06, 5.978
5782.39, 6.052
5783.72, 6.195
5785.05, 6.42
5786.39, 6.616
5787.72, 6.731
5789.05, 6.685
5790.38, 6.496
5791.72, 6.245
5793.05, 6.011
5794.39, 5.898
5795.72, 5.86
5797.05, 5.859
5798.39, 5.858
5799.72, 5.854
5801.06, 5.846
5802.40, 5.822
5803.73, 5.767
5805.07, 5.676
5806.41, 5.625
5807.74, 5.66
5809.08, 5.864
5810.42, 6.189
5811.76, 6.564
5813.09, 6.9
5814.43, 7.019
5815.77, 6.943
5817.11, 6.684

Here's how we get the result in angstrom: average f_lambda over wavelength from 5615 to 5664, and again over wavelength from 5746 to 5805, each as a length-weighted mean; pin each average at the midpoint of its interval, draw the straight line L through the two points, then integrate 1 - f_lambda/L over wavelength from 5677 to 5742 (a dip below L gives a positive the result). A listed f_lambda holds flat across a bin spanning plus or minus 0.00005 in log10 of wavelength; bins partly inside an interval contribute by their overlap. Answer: 2.2 angstrom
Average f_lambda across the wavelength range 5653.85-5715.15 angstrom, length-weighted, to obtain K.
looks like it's 5.08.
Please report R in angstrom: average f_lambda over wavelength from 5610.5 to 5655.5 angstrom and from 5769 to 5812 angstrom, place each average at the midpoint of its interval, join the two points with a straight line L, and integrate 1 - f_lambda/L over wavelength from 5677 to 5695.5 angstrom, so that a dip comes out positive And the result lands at 0.9 angstrom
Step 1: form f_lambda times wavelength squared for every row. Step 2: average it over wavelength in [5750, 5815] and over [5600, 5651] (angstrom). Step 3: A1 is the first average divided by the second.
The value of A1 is 1.28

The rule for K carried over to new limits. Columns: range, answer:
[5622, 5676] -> 5.05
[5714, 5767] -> 5.5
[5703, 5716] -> 5.01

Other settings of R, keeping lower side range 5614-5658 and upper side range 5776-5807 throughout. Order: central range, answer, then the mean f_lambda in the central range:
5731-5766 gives 0.9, 5.59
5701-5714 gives 1.0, 5.01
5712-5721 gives 0.5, 5.2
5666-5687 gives 0.8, 4.98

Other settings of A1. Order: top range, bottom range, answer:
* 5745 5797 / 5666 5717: 1.19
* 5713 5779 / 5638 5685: 1.13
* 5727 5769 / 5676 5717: 1.13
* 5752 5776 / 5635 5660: 1.17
